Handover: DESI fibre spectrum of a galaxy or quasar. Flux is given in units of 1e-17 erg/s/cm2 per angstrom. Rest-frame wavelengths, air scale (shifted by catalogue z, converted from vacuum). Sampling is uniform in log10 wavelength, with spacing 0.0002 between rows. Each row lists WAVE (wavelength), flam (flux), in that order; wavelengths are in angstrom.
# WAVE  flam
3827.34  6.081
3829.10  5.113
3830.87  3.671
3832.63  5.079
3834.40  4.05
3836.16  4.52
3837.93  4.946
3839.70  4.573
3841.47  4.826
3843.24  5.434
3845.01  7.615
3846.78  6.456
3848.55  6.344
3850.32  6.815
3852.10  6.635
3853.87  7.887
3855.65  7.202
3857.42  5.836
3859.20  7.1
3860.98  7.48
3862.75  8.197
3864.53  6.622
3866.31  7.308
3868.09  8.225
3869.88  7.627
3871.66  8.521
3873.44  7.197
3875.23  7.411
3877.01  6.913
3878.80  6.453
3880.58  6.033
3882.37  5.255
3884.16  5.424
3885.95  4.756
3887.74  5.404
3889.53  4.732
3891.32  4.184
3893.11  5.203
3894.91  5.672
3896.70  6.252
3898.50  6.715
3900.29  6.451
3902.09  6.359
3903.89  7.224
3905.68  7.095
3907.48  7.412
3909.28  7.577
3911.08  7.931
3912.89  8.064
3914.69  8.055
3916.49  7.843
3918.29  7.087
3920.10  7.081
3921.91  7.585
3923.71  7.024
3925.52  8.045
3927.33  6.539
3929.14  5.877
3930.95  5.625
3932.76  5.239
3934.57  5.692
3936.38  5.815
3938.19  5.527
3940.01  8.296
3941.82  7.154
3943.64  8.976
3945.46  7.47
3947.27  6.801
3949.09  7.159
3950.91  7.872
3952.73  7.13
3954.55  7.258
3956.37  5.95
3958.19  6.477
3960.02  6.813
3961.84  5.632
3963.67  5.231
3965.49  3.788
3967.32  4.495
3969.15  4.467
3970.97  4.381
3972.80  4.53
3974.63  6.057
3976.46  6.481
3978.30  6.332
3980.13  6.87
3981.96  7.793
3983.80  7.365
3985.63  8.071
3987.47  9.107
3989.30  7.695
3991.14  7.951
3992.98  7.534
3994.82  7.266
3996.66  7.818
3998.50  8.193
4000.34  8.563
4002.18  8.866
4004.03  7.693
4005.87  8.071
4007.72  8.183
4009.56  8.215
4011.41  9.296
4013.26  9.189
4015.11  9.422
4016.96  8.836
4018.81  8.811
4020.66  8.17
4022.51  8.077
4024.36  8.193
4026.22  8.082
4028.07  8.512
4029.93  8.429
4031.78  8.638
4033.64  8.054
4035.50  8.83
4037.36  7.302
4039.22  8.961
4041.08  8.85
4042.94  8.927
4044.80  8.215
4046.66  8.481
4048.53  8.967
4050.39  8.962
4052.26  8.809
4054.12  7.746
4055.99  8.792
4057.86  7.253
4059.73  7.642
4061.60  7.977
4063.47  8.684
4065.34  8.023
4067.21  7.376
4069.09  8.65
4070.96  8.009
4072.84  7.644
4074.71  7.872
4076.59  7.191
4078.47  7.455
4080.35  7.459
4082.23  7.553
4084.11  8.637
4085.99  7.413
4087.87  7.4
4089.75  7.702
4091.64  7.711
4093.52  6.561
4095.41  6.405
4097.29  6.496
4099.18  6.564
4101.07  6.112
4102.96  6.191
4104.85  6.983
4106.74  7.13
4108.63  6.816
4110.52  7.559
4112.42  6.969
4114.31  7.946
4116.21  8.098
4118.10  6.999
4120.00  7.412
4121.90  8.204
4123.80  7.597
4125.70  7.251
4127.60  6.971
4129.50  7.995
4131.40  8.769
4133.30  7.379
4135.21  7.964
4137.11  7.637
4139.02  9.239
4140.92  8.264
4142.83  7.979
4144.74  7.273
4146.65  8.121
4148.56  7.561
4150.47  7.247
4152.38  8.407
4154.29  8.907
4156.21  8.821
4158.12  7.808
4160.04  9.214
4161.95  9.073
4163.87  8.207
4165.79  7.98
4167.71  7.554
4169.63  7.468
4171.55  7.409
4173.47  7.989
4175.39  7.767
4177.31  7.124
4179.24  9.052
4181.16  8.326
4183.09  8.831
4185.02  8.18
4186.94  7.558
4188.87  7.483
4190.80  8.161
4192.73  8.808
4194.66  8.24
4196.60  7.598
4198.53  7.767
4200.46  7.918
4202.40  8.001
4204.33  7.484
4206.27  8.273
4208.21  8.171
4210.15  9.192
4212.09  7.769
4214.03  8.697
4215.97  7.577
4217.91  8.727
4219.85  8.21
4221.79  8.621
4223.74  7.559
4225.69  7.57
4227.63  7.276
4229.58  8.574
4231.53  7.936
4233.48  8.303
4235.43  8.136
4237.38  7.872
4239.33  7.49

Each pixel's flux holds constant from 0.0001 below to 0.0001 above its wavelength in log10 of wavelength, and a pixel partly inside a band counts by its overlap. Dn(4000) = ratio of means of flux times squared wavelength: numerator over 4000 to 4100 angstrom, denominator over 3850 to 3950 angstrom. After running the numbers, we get 1.3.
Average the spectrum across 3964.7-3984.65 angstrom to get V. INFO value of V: 5.69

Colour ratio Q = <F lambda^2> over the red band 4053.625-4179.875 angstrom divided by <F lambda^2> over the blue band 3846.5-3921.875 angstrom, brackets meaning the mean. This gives 1.28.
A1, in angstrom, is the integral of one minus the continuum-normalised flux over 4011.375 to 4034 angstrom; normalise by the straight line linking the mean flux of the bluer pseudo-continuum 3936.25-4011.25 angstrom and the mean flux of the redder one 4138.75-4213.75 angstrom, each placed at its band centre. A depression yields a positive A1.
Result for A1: -4.1 angstrom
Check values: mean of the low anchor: 7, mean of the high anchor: 8.1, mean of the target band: 8.58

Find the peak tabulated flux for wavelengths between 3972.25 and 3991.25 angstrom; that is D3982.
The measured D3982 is 9.107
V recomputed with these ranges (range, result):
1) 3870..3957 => 6.71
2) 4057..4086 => 7.82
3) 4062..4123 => 7.42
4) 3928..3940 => 5.85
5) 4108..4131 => 7.52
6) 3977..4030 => 8.14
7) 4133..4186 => 8.11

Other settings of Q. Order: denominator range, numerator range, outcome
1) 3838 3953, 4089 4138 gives 1.21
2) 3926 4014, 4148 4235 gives 1.30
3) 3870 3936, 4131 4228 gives 1.41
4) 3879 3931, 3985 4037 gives 1.35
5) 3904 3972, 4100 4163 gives 1.28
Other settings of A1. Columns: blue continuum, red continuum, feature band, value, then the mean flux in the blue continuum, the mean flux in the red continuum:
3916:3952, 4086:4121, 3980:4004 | -3.4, 6.93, 7.07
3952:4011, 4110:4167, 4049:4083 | -2.2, 6.91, 7.96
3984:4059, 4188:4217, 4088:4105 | 3.1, 8.37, 8.08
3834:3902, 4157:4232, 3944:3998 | 1.6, 6.29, 8.08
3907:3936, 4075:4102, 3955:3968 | 2.8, 7.01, 7.2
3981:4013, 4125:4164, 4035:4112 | 3.7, 8.12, 8.1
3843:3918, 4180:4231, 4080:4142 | 2.2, 6.75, 8.1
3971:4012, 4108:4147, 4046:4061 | -1.3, 7.55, 7.74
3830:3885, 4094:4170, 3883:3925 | 0.2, 6.38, 7.66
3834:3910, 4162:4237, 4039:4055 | -3.0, 6.38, 8.05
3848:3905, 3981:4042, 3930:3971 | 6.7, 6.55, 8.3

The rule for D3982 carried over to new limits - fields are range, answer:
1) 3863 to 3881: 8.521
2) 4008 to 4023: 9.422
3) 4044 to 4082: 8.967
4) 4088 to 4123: 8.204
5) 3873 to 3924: 8.064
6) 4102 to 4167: 9.239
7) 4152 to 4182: 9.214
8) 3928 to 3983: 8.976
